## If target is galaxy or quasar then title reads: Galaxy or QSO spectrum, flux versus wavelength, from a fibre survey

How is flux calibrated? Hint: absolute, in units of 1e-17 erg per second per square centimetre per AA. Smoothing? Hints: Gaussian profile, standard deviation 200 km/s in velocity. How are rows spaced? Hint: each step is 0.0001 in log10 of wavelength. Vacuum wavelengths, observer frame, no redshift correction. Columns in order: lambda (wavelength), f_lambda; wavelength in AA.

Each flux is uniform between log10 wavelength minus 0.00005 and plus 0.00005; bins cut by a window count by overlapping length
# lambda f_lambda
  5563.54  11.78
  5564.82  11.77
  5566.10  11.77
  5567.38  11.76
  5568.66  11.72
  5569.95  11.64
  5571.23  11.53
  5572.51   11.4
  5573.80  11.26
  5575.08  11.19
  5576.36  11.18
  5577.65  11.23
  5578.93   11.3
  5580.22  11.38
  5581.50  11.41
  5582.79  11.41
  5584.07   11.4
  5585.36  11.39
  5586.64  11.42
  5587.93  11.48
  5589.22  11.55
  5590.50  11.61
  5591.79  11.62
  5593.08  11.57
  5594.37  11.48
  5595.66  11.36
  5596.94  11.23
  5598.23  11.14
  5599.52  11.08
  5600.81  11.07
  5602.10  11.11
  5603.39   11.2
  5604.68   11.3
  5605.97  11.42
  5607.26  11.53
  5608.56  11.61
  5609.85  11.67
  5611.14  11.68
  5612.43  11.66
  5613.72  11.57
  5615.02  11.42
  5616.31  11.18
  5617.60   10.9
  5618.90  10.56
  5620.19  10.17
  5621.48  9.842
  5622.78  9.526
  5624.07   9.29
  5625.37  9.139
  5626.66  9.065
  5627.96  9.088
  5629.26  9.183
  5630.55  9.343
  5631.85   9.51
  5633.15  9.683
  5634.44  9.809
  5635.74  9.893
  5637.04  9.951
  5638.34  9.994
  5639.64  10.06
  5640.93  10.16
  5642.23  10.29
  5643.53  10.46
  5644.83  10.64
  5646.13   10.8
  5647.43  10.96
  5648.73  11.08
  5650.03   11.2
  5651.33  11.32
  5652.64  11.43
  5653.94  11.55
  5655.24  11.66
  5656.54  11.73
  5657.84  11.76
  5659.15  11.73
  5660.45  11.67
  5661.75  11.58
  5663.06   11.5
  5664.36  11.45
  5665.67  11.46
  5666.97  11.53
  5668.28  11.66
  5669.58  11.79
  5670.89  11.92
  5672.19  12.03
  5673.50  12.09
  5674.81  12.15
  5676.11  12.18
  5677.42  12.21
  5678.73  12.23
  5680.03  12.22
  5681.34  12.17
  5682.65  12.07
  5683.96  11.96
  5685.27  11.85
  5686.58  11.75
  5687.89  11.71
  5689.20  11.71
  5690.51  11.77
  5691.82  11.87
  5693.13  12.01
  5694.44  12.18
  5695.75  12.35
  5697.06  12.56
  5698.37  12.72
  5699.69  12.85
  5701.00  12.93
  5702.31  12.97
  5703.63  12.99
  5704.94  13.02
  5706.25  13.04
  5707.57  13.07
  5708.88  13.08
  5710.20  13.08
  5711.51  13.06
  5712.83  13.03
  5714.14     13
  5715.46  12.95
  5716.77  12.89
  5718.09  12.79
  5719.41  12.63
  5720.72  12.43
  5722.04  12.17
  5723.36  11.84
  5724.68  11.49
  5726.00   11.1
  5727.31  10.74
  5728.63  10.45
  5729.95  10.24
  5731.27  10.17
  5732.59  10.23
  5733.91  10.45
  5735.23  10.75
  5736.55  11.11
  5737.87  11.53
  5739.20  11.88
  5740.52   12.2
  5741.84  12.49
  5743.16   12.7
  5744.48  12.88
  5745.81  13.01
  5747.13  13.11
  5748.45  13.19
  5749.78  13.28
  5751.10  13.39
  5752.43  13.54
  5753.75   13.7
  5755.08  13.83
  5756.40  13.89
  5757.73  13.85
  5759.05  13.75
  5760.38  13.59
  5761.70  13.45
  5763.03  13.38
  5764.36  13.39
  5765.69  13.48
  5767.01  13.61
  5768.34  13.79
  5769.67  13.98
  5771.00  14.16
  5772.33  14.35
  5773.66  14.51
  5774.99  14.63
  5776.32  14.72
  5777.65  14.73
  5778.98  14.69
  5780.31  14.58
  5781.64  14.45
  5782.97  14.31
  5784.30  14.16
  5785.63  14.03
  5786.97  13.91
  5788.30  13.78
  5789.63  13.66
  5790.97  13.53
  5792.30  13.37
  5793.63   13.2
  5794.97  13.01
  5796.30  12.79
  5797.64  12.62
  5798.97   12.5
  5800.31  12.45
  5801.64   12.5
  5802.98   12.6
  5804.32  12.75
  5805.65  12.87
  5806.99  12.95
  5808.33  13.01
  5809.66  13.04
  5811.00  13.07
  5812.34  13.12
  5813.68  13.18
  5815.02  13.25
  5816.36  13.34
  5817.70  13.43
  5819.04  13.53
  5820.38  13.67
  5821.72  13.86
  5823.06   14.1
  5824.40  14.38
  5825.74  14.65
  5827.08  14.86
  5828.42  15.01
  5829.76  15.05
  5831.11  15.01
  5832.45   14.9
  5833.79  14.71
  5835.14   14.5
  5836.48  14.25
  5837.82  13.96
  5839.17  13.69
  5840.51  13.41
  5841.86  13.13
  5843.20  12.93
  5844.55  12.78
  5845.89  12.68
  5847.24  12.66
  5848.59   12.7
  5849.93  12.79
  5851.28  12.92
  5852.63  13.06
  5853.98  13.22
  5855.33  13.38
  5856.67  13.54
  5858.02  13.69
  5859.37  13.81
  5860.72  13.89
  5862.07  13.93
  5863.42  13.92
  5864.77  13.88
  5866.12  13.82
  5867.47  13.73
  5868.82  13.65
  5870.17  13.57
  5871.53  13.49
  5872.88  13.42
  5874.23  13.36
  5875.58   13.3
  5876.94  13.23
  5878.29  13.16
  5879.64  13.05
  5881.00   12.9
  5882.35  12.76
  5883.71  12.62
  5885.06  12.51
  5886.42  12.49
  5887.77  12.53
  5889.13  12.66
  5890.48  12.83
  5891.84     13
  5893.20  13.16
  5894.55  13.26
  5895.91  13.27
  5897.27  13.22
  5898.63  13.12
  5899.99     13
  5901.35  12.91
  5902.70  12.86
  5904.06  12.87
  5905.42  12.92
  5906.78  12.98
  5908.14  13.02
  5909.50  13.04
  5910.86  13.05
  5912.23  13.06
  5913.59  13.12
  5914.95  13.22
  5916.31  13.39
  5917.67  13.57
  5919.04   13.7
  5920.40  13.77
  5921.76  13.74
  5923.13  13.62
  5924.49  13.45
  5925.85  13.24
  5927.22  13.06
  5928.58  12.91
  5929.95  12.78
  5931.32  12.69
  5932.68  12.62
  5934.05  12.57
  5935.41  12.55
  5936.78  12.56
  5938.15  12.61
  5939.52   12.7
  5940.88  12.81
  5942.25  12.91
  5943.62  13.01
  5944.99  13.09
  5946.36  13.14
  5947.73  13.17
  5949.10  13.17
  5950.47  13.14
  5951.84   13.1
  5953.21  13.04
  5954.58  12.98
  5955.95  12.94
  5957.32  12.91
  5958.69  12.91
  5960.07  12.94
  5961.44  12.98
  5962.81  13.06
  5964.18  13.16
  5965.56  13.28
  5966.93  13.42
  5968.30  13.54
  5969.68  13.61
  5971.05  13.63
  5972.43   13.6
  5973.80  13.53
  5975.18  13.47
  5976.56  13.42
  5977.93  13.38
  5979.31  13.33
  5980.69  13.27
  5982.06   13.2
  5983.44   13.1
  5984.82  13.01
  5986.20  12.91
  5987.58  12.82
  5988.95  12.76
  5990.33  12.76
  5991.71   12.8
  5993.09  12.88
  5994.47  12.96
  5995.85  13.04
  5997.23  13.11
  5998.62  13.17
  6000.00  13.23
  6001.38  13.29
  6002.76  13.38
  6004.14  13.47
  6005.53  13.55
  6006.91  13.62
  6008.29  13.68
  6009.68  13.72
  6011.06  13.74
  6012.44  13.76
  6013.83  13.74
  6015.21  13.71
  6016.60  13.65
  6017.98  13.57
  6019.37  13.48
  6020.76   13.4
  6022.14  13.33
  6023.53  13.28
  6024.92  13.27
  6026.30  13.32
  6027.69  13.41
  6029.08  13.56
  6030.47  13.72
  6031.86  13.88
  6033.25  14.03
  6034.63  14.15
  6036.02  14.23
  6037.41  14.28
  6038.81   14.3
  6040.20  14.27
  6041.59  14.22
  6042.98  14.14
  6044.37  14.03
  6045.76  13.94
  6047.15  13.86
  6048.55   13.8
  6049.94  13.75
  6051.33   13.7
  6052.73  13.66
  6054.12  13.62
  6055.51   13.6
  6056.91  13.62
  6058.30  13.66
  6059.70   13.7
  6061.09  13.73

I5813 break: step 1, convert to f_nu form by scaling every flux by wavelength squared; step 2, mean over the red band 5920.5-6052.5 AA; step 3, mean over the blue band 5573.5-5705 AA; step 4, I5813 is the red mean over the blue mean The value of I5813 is 1.33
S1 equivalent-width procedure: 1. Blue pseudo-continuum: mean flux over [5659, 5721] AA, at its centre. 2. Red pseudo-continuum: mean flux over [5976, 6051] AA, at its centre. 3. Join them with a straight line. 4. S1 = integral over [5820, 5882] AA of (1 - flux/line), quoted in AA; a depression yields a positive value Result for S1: -3.7 AA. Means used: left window 12.3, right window 13.5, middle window 13.7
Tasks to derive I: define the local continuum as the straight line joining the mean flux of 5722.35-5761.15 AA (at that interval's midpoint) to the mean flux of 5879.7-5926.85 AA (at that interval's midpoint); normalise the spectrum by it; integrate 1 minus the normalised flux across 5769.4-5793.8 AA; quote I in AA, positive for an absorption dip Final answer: -3.4 AA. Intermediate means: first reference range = 12.2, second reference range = 13.1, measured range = 14.2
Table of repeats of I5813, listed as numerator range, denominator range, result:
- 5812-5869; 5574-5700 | 1.31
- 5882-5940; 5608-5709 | 1.25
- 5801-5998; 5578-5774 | 1.21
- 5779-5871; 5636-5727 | 1.20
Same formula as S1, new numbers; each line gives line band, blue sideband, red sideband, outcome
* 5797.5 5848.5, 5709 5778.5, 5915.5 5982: -2.39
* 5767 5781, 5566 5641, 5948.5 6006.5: -2.87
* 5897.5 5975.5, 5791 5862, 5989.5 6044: 2.39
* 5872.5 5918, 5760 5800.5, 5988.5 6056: 2.24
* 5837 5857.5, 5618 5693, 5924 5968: -1.38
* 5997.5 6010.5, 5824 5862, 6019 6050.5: 0.34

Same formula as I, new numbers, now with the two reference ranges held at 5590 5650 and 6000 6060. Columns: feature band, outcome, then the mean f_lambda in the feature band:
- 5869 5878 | -0.62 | 13.4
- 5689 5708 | -2.25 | 12.5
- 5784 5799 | -1.86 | 13.4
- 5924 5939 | 0.19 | 12.8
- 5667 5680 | -1.16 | 12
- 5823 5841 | -3.33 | 14.5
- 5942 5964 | 0.17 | 13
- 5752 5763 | -1.91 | 13.7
